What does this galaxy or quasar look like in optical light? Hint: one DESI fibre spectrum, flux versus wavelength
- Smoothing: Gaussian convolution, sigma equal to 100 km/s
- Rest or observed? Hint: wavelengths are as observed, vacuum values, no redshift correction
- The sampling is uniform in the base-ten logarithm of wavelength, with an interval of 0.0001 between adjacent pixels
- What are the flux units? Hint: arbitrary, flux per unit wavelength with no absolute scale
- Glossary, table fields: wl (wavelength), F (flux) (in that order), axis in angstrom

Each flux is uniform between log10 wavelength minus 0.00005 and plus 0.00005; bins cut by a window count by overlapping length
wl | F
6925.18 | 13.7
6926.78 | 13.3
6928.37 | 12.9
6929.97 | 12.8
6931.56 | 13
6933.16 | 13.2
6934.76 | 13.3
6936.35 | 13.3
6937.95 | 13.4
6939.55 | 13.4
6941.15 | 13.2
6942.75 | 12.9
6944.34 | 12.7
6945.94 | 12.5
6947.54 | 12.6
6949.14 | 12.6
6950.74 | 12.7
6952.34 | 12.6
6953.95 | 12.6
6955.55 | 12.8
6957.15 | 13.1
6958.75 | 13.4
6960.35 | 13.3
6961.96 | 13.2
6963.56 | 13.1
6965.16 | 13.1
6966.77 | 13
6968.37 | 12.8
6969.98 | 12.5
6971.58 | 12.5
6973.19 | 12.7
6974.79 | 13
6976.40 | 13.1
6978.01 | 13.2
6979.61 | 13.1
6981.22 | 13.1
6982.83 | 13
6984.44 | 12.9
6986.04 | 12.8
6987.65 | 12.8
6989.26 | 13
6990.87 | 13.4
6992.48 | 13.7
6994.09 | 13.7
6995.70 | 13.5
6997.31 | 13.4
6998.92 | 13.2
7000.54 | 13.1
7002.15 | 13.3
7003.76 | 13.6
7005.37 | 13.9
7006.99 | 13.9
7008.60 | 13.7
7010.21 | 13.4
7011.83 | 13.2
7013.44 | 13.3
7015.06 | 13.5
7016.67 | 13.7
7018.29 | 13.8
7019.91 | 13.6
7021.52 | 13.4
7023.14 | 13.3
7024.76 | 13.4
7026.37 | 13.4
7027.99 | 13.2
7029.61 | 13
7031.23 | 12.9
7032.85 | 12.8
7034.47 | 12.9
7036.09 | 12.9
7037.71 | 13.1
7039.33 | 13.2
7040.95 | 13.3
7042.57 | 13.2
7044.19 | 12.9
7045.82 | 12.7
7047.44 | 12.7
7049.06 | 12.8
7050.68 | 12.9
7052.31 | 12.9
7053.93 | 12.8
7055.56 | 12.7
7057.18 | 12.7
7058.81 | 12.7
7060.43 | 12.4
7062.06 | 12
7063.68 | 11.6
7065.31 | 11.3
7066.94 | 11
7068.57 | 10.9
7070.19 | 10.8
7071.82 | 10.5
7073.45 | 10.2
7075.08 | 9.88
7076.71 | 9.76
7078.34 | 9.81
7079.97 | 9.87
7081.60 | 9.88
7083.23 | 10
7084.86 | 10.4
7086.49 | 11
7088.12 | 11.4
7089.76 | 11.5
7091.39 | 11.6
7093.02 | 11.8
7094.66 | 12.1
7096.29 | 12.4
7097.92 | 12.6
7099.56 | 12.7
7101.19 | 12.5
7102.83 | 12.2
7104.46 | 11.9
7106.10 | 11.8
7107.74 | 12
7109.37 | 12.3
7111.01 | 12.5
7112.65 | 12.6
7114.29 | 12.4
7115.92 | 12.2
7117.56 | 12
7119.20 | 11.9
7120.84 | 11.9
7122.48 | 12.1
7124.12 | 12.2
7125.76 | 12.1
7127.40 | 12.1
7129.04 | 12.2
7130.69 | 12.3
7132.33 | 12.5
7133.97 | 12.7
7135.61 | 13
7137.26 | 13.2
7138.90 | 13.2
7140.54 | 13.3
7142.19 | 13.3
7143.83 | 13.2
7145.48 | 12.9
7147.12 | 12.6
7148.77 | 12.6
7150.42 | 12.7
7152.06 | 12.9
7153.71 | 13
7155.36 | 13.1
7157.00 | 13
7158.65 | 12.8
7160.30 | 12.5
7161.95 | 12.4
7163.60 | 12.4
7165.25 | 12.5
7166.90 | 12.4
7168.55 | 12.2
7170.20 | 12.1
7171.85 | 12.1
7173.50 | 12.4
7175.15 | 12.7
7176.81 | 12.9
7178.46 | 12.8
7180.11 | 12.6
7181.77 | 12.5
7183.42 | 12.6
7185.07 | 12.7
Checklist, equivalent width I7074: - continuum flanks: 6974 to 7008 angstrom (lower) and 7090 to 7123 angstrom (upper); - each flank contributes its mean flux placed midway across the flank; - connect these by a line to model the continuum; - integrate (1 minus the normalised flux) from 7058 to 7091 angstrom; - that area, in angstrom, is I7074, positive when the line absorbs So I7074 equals 4.3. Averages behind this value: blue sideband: 13.3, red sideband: 12.2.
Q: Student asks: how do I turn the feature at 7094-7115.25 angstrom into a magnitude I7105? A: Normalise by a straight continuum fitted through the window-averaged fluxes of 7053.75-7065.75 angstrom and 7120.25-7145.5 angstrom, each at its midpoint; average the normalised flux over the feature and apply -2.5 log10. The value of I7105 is 0.02 mag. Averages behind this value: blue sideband 12.3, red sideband 12.6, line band 12.3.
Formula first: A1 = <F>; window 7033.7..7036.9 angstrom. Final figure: 12.9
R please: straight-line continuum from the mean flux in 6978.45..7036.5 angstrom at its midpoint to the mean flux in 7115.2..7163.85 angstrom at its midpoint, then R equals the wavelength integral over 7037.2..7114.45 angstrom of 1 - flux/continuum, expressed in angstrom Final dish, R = 6.7 angstrom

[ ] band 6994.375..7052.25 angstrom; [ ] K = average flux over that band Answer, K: 13.3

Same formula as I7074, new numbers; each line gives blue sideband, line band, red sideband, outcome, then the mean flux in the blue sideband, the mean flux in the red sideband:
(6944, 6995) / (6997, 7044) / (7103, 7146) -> -2.0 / 13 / 12.4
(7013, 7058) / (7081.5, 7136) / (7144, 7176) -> 3.5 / 13.1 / 12.6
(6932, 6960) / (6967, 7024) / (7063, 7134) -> -3.4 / 13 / 11.6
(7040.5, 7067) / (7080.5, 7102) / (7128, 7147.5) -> 2.0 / 12.5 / 12.9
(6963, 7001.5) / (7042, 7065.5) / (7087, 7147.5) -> 0.2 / 13.1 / 12.3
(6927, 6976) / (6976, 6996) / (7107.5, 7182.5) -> -0.5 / 12.9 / 12.6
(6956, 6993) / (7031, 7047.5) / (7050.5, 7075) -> -1.2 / 13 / 11.7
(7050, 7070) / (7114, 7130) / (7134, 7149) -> 0.9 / 12.1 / 13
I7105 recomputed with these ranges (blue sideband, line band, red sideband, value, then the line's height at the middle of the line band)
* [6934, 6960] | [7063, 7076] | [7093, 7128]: 0.15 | 12.4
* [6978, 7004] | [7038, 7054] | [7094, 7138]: -0.01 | 12.8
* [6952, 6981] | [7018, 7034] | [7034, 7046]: -0.02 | 13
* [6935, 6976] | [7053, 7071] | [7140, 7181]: 0.08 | 12.8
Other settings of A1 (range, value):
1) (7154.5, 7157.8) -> 13.1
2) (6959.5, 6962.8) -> 13.2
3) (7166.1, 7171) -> 12.2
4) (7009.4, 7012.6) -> 13.3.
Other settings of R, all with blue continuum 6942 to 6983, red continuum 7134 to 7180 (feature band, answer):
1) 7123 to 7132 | 0.40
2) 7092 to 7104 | 0.46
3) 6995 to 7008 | -0.64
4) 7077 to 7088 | 2.22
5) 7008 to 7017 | -0.42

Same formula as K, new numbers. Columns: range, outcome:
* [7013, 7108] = 12.2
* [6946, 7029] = 13.2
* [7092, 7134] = 12.2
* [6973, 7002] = 13.2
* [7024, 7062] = 12.9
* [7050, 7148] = 11.9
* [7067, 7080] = 10.3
